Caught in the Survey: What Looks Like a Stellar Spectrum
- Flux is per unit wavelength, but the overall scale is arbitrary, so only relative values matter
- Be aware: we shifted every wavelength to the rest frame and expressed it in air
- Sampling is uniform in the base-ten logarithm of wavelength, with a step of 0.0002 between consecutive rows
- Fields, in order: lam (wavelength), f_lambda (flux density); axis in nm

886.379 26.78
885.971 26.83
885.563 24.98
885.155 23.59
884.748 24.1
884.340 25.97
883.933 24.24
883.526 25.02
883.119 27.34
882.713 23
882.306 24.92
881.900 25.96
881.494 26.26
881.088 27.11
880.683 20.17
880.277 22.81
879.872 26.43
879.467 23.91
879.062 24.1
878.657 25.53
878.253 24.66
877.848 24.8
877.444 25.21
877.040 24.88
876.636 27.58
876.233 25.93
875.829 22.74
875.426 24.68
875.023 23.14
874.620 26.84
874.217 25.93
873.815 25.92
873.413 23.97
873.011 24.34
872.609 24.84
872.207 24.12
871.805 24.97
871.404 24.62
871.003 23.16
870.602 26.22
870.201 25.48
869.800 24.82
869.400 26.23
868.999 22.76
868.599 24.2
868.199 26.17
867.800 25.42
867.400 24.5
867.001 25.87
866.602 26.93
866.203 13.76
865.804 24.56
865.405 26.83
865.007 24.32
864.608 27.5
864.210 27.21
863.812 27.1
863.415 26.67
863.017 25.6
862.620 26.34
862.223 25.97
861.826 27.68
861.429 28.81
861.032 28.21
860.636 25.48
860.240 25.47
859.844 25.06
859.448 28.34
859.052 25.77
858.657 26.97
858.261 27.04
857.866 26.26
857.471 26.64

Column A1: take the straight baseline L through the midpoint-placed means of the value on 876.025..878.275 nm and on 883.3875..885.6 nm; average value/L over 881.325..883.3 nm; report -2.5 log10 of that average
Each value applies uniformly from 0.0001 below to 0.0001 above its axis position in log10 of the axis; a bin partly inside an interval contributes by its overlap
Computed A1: -0.02 mag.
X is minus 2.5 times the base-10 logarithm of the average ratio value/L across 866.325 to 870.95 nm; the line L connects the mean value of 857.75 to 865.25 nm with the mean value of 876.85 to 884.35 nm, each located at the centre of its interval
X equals 0.038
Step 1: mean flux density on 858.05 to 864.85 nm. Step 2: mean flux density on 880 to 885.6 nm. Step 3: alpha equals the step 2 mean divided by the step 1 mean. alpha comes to 0.9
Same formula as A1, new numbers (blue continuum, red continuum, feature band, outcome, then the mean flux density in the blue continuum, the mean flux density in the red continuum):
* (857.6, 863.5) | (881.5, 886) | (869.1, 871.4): 0.041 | 26.6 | 25.1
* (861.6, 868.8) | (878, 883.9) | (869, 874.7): 0.006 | 25.4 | 24.8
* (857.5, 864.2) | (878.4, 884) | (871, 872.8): 0.051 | 26.7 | 24.8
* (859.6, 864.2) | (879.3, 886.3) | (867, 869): 0.051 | 26.6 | 24.9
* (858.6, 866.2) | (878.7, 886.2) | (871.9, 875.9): 0.030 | 26.2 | 24.8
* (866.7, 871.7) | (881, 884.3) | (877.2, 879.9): 0.020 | 25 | 25.4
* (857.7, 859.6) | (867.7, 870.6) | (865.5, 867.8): 0.089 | 26.8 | 25.1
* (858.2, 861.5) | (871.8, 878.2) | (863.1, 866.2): 0.029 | 26.7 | 25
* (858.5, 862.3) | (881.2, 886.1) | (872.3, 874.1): 0.048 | 26.8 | 25.2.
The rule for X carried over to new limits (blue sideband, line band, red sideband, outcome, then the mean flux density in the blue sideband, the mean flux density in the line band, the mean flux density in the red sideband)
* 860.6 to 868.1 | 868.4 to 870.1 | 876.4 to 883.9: 0.041 mag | 25.7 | 24.6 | 25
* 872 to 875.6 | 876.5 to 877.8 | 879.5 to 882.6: -0.038 mag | 24.9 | 25.7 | 24.7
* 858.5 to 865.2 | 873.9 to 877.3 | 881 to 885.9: 0.020 mag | 26.6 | 25.2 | 25.2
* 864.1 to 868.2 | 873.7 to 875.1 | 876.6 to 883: -0.038 mag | 24.7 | 25.6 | 24.8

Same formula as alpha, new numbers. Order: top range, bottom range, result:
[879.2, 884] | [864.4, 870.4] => 1.01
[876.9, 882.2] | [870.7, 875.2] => 1.00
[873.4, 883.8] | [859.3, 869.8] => 0.97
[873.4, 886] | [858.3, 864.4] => 0.93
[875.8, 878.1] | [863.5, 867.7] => 1.02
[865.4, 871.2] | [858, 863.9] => 0.91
